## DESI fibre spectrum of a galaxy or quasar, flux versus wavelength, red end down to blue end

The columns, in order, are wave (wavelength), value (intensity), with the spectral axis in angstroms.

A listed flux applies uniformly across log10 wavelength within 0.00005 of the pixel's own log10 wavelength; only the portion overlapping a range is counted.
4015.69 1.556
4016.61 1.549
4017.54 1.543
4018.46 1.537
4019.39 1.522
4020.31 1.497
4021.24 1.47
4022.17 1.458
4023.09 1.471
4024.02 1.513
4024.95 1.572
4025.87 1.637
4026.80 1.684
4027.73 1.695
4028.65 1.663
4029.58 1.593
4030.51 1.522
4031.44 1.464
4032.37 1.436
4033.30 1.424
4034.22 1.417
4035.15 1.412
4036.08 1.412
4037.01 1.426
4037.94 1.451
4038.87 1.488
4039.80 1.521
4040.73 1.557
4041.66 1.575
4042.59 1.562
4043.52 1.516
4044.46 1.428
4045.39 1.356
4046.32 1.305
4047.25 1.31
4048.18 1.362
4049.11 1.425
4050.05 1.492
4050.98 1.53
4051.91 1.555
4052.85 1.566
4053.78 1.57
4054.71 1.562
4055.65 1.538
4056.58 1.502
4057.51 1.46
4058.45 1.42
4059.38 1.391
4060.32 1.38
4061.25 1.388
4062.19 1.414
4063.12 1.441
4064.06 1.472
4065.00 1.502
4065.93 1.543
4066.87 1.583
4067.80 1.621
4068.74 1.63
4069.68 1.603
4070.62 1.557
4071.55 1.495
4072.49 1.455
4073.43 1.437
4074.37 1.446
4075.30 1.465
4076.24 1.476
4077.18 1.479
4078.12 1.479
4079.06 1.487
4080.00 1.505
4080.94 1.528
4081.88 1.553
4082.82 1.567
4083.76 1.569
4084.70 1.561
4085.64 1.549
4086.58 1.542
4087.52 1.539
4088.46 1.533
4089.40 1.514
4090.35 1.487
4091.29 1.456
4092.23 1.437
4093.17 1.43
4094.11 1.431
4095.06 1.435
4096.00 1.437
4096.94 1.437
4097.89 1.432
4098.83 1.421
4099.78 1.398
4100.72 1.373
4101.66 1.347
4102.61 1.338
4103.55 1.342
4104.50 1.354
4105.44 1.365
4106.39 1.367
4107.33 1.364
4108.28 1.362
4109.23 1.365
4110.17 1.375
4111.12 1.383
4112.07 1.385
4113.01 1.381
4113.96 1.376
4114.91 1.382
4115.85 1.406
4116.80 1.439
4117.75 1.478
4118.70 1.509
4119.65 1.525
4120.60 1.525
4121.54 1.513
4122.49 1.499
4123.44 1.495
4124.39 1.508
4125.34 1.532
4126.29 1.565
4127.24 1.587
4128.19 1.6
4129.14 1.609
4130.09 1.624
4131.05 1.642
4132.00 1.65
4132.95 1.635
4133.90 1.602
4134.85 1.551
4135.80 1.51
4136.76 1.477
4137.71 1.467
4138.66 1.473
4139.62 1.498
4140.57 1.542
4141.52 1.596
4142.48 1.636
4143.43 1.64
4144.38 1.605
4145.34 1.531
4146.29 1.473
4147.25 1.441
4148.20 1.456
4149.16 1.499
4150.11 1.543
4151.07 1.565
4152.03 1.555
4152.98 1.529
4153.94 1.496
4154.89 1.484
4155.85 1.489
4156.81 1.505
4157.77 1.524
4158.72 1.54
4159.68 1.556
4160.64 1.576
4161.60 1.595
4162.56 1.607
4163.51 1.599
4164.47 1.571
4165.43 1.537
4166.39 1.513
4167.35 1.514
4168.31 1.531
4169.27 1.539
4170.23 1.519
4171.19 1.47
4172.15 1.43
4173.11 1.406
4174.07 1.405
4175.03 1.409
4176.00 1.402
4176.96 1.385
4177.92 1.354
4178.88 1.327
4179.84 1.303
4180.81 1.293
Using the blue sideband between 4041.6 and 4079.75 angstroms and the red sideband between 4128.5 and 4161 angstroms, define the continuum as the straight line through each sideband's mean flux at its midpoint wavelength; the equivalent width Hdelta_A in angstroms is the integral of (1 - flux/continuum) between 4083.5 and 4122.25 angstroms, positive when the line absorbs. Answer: 1.99 angstroms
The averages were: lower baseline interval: 1.48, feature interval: 1.44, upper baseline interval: 1.54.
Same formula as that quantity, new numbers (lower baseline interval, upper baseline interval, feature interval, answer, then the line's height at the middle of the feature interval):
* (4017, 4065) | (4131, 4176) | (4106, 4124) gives 1.02 angstroms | 1.51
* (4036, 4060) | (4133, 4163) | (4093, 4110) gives 1.34 angstroms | 1.51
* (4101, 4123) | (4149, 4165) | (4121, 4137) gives -1.16 angstroms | 1.46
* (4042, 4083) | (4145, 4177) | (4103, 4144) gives 0.20 angstroms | 1.5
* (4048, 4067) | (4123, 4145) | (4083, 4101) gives 0.52 angstroms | 1.52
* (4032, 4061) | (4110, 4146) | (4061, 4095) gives -0.45 angstroms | 1.49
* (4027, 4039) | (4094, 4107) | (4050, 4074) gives -0.88 angstroms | 1.45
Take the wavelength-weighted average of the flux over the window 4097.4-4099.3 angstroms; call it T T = 1.42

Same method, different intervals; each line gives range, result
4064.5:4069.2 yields 1.58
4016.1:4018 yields 1.55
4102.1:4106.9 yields 1.35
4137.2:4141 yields 1.49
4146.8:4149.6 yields 1.47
